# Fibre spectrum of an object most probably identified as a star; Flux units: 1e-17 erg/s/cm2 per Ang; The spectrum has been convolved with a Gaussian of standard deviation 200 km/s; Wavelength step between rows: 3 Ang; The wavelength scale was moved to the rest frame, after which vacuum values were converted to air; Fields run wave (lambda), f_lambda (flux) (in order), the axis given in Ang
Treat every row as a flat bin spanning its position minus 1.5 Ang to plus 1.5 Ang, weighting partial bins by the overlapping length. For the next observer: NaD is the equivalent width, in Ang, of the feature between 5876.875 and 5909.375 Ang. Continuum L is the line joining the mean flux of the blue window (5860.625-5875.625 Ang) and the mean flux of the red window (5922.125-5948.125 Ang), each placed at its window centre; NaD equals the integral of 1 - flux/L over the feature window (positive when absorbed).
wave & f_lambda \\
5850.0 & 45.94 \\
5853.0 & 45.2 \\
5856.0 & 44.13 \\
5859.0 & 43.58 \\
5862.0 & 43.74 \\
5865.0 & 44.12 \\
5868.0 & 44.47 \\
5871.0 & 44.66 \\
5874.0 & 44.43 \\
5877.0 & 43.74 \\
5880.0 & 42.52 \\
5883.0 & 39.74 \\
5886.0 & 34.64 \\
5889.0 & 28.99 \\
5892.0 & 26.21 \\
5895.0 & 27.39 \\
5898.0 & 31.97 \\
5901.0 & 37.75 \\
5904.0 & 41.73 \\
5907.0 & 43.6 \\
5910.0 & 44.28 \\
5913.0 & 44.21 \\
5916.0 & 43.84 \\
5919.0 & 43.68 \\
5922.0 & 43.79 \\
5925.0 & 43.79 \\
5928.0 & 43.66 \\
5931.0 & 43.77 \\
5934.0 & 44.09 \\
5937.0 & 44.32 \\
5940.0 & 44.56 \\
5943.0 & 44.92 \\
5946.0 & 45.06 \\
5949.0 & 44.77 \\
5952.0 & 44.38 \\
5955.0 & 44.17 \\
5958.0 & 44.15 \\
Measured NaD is 6.0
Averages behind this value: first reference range 44.3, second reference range 44.3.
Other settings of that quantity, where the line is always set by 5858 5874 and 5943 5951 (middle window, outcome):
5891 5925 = 4.0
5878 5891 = 2.3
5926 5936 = 0.2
